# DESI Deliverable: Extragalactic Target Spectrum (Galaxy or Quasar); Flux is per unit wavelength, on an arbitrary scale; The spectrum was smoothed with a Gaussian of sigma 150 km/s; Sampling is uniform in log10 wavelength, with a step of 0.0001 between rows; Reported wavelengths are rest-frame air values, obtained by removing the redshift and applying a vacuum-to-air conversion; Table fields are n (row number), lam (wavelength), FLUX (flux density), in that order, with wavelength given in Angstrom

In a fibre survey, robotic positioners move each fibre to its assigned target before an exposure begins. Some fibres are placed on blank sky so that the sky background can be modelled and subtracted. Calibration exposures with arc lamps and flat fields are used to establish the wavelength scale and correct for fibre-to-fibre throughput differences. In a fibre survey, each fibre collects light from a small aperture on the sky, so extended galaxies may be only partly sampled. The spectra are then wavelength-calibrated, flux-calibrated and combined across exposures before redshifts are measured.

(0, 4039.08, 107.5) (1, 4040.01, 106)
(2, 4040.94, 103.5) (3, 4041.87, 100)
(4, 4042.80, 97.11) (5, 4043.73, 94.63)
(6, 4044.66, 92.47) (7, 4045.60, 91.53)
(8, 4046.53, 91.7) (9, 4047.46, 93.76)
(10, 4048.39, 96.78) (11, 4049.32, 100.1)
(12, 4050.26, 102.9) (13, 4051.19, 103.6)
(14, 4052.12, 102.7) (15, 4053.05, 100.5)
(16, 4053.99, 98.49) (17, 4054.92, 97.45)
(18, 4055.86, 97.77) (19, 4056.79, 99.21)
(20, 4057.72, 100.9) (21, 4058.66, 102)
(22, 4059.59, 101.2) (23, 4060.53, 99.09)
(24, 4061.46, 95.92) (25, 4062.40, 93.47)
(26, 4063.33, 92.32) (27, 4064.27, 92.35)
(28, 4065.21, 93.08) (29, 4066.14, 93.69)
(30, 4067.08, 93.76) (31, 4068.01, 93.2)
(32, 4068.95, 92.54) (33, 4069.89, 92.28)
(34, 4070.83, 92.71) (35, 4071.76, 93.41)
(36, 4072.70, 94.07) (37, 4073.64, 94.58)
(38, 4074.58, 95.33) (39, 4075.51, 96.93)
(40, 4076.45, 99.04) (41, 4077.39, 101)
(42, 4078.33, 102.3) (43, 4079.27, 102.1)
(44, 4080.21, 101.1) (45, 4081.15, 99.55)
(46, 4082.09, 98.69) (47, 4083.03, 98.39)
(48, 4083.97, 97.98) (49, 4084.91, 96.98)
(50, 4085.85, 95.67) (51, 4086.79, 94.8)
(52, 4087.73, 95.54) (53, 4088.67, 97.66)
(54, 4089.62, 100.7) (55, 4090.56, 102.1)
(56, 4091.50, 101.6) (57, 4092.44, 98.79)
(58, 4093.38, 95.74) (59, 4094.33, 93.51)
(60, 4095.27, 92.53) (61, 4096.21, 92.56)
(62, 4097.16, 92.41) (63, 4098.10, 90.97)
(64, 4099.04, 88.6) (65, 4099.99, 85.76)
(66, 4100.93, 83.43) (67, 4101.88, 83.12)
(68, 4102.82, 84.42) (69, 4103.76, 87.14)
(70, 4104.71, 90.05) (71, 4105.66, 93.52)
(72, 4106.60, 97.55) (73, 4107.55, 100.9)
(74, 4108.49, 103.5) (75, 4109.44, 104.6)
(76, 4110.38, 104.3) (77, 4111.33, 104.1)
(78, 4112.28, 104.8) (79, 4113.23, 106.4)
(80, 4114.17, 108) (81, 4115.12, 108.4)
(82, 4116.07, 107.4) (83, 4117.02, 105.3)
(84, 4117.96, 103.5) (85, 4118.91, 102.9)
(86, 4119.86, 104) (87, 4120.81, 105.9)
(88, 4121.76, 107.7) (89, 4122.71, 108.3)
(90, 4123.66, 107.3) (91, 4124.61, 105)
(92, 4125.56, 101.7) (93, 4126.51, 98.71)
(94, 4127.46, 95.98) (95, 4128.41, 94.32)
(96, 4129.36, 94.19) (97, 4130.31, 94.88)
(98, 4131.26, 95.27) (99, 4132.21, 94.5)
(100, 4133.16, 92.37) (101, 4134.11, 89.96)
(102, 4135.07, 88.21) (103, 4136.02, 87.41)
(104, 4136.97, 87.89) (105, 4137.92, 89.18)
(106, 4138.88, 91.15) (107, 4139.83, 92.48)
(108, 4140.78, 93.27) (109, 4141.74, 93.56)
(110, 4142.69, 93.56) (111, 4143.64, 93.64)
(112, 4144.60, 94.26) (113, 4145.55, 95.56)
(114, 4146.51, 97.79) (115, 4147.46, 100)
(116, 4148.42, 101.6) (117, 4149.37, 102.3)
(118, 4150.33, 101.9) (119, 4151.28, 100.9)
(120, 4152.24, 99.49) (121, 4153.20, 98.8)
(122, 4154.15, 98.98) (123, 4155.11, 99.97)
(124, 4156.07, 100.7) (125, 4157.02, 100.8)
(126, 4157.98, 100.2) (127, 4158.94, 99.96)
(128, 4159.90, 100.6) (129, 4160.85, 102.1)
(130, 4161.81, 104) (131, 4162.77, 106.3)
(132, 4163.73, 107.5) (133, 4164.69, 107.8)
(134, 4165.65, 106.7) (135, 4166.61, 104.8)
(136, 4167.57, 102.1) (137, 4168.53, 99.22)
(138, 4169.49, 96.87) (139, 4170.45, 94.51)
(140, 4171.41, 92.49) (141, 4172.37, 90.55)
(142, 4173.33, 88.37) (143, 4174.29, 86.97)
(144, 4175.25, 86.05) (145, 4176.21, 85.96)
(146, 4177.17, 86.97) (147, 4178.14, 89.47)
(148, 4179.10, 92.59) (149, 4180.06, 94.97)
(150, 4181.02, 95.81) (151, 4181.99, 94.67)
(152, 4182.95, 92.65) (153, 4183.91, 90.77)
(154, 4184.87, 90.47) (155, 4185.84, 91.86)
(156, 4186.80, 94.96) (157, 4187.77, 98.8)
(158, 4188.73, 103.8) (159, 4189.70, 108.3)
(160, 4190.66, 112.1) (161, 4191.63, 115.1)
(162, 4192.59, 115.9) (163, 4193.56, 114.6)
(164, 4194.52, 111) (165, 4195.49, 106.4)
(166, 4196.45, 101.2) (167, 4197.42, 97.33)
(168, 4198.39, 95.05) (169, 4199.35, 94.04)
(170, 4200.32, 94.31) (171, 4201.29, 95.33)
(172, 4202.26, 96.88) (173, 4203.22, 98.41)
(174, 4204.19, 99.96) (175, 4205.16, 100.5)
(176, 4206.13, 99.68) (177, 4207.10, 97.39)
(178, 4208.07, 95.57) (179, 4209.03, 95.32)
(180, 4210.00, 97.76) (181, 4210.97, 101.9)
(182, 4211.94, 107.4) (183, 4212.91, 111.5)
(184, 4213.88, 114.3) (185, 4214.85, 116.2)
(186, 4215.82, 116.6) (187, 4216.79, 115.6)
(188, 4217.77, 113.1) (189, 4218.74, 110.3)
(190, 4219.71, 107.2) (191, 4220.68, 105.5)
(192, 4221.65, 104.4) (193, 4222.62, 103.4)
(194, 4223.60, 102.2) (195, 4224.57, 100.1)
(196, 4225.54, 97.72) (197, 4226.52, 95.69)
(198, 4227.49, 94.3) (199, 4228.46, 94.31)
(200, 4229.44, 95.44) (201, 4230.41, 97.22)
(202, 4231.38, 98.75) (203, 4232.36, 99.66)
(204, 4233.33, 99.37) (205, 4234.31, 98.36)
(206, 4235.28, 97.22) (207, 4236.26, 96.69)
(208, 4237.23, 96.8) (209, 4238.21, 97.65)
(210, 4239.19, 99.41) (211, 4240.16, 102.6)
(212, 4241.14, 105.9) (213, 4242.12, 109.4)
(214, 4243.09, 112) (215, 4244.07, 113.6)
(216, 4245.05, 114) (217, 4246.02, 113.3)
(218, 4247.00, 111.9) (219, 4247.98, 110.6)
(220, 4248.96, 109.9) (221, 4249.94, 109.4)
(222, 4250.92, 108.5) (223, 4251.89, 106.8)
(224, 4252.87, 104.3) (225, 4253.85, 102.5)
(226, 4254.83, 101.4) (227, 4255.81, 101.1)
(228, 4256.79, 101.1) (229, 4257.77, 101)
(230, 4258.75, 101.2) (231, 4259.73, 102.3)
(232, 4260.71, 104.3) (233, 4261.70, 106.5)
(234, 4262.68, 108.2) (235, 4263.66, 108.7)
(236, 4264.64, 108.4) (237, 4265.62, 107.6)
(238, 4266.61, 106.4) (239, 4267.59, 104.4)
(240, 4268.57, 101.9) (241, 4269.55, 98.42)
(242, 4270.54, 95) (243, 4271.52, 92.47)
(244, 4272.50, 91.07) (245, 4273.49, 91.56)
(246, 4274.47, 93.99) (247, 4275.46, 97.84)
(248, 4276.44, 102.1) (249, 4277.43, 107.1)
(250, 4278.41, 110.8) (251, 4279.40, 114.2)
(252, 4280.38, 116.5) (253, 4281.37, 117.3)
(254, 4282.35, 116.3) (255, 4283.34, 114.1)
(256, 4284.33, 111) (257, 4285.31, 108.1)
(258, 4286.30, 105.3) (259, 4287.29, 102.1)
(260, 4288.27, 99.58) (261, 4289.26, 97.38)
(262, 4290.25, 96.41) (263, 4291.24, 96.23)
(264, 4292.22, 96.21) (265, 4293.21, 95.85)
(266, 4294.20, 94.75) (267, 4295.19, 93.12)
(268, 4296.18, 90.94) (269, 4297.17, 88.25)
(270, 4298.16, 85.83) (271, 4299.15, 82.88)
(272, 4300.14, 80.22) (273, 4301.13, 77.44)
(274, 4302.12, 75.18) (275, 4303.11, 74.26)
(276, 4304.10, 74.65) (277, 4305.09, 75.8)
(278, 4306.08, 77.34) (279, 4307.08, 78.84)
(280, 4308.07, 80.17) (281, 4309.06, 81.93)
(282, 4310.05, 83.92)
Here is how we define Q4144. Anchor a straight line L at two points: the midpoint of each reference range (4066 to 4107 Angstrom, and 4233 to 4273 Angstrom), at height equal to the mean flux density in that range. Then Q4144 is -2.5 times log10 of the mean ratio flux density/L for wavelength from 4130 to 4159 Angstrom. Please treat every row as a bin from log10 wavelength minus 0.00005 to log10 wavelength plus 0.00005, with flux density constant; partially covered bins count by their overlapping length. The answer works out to 0.02 mag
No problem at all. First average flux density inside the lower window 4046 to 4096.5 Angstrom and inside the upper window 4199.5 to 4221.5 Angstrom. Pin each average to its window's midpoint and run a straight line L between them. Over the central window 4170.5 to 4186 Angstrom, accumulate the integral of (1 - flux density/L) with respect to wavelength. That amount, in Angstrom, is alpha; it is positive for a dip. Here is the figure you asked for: 1.8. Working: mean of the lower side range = 97.2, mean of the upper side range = 104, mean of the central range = 90.8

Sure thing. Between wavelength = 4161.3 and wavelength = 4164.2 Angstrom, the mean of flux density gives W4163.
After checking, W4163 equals 106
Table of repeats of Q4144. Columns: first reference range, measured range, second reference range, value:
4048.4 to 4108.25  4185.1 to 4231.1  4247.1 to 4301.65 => -0.03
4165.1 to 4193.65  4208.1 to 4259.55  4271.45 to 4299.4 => -0.06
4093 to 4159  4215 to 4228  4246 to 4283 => -0.03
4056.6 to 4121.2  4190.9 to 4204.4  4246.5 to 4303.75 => -0.04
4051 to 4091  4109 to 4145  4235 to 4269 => 0.01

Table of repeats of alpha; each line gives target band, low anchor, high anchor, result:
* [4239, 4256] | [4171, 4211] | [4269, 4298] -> -1.4 Angstrom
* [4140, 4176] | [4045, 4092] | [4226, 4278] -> 0.5 Angstrom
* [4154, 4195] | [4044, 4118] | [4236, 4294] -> 0.7 Angstrom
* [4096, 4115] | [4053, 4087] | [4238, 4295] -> 0.5 Angstrom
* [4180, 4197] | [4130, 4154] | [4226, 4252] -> -0.5 Angstrom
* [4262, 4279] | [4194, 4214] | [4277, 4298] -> 0.1 Angstrom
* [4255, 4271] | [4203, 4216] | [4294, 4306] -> -2.2 Angstrom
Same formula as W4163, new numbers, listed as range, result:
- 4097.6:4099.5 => 90.2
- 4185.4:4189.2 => 97.5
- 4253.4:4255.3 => 102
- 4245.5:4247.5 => 113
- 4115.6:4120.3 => 105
